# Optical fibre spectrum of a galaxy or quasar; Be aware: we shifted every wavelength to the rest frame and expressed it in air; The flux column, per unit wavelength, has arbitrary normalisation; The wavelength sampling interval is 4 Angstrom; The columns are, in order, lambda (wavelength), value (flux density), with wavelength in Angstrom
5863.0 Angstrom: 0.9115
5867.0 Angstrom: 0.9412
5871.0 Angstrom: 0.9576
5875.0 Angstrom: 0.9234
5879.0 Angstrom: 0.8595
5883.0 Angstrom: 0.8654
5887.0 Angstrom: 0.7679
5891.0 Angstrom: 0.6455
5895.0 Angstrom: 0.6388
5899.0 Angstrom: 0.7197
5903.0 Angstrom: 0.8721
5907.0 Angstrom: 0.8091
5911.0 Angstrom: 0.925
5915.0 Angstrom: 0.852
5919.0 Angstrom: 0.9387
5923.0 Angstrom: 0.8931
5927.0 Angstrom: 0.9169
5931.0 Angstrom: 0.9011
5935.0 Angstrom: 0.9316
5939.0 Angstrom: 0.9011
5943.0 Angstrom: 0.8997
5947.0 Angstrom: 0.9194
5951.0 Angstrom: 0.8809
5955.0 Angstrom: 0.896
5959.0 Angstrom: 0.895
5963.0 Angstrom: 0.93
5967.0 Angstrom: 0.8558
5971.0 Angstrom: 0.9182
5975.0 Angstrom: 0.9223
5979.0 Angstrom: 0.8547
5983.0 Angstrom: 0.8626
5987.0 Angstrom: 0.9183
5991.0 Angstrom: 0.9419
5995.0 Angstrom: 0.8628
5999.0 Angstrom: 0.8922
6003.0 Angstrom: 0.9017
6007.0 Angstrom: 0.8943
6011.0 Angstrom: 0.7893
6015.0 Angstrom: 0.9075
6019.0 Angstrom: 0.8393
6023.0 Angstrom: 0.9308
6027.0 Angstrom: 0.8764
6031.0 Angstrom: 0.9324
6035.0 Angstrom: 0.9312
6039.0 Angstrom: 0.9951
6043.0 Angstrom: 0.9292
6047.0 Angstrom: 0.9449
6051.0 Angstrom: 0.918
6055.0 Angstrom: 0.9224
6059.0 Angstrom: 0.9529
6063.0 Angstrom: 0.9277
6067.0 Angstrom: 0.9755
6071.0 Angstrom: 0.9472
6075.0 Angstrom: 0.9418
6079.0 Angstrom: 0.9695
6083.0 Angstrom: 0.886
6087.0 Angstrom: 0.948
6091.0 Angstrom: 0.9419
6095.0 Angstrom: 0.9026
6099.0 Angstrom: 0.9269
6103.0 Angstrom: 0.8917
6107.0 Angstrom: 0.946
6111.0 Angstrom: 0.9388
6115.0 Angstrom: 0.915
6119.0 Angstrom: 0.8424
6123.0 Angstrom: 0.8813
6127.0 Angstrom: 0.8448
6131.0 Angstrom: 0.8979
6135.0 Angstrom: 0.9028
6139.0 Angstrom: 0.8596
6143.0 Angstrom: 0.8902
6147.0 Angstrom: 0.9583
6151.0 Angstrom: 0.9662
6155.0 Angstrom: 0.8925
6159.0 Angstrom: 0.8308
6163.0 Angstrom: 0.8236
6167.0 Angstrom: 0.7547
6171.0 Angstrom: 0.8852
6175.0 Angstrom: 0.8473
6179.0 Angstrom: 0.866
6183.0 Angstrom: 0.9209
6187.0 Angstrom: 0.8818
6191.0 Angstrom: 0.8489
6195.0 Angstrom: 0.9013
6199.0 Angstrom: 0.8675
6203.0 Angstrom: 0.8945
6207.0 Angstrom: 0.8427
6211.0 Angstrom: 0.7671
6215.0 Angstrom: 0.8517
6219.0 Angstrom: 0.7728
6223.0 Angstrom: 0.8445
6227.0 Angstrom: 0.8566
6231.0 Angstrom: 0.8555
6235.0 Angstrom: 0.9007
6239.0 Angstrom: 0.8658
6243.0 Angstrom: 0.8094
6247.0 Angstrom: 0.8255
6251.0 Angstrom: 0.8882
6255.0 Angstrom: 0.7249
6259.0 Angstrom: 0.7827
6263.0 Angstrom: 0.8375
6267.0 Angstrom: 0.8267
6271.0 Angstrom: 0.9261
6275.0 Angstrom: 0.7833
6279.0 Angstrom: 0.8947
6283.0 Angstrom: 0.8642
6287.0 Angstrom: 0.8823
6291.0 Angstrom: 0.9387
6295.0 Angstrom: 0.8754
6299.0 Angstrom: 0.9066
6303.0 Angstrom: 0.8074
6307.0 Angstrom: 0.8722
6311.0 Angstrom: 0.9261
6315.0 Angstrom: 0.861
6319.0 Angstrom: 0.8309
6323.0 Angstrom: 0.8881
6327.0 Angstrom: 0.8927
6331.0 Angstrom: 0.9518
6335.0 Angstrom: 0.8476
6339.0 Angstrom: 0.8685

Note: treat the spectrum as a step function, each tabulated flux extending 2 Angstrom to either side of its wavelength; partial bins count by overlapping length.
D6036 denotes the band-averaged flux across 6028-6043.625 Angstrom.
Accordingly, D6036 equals 0.944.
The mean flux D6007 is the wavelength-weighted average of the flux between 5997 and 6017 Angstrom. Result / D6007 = 0.877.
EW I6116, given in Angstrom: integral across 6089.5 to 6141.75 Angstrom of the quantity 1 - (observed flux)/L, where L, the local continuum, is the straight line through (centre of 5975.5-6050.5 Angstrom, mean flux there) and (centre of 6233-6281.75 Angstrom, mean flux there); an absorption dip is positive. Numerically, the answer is -1.4 Angstrom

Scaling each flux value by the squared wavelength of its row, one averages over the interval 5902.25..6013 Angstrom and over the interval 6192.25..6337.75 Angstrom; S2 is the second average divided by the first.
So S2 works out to 1.06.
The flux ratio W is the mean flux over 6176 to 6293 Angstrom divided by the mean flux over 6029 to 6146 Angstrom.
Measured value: 0.93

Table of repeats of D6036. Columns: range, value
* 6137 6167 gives 0.88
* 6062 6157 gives 0.916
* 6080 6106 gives 0.919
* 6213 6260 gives 0.833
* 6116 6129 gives 0.861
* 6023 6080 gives 0.939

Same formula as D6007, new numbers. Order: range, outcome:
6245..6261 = 0.805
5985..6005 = 0.903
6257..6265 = 0.81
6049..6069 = 0.939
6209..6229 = 0.819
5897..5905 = 0.796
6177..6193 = 0.879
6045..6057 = 0.928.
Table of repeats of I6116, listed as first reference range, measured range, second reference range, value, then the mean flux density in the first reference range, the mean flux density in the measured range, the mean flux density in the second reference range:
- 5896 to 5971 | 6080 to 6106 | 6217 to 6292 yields -1.7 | 0.883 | 0.919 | 0.845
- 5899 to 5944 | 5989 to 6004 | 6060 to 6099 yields 0.2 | 0.887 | 0.9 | 0.938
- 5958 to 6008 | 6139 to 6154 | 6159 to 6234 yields -1.1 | 0.896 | 0.925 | 0.849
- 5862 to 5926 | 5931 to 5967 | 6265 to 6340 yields -2.3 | 0.845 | 0.904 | 0.876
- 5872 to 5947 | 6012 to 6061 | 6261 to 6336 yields -3.5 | 0.851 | 0.921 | 0.875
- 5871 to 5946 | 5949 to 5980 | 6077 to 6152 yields -1.0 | 0.852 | 0.895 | 0.91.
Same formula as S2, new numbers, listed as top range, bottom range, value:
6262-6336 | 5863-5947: 1.16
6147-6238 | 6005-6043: 1.01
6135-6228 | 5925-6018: 1.03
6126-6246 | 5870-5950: 1.10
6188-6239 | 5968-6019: 1.03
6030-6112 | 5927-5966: 1.08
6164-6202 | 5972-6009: 1.03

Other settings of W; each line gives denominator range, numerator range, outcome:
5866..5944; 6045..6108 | 1.09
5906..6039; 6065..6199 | 1.00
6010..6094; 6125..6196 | 0.95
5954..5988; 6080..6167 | 1.00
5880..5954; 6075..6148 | 1.07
